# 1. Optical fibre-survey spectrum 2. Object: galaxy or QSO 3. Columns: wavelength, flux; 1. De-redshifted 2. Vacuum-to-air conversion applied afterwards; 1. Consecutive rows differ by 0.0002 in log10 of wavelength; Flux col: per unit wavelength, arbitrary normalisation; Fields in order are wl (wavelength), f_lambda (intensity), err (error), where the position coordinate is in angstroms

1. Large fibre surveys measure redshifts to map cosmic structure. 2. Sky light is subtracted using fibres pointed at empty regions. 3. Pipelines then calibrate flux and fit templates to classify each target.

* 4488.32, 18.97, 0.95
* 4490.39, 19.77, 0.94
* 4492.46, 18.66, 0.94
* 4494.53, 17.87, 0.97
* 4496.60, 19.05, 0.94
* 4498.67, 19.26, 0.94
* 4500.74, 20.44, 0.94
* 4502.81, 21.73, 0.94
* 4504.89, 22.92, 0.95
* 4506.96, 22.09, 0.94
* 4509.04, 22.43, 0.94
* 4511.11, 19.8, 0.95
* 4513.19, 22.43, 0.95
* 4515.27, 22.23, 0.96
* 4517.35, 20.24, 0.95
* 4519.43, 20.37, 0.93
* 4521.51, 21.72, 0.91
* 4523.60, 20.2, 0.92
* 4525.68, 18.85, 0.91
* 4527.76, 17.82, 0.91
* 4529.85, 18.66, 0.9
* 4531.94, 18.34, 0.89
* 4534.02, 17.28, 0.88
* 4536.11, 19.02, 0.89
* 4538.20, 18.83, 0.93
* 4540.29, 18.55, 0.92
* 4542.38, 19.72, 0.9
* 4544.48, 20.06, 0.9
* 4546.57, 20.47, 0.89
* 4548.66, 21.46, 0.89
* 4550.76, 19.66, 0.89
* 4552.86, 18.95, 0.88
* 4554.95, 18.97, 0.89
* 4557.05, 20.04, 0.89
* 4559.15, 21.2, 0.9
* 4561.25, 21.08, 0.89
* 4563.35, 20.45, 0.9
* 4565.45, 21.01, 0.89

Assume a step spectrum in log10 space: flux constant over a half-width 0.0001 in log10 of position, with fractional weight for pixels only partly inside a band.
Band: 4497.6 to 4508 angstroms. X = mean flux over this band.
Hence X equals 21.3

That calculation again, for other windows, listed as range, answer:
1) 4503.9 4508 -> 22.5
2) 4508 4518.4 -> 21.4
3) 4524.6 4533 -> 18.4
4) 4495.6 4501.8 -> 19.6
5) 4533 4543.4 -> 18.7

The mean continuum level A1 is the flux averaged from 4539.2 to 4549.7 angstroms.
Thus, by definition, 20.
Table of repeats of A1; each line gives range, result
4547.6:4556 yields 19.8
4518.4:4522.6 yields 21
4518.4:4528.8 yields 19.8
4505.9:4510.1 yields 22.3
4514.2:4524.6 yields 20.9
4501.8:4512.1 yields 21.8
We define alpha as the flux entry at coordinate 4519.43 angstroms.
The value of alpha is 20.37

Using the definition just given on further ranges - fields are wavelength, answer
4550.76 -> 19.66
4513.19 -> 22.43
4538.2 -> 18.83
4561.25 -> 21.08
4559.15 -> 21.2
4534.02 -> 17.28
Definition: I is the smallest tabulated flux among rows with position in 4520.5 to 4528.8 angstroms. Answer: 17.82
